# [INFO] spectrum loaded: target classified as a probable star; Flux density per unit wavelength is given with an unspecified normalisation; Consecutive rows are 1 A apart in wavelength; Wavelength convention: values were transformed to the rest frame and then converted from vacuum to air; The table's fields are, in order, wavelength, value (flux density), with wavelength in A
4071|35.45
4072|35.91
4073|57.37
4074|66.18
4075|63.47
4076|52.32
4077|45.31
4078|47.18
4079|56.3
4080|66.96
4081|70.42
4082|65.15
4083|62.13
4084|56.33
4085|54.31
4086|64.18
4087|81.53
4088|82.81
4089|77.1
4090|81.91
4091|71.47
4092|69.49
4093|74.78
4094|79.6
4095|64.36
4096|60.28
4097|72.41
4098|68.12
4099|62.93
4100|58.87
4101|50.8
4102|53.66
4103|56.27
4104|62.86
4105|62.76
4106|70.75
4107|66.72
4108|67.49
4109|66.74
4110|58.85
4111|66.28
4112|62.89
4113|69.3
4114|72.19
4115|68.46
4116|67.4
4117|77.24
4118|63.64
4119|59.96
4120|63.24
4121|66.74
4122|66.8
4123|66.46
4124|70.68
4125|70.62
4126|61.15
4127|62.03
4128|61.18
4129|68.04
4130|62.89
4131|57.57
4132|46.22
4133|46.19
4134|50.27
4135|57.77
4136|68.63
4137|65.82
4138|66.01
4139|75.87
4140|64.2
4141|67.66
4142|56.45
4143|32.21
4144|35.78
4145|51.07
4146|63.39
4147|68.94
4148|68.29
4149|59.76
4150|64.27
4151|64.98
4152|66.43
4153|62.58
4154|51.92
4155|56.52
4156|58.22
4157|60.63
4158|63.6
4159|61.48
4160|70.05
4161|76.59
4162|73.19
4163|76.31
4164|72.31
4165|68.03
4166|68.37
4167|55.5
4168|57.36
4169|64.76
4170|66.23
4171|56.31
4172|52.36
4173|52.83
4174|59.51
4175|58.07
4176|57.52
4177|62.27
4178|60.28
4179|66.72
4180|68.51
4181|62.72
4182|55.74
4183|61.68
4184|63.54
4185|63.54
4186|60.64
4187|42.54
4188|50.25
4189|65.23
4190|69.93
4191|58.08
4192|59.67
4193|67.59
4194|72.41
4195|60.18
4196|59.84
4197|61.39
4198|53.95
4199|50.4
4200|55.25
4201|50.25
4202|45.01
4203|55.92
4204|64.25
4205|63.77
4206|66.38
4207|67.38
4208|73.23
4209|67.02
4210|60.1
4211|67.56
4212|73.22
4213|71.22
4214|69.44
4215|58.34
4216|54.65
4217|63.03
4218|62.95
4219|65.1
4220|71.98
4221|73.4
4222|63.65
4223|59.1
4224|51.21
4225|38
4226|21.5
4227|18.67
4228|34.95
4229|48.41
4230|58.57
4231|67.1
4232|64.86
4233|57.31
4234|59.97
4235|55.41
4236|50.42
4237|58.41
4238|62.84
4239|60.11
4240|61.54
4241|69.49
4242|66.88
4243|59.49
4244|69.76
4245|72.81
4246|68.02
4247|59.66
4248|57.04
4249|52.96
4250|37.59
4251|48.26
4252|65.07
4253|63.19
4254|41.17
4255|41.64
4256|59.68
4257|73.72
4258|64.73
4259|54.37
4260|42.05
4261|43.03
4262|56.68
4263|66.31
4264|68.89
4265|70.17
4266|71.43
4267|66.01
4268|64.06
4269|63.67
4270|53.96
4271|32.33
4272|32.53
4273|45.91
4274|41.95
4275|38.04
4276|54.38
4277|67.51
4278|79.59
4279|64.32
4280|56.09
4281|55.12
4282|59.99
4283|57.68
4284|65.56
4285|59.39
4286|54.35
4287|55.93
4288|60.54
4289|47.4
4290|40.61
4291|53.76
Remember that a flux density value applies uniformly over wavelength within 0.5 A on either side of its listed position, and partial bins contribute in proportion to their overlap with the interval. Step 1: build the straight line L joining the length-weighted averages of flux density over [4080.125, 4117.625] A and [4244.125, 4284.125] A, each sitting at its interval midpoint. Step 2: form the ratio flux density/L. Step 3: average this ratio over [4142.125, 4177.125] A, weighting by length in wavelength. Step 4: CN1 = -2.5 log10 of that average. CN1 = 0.04 mag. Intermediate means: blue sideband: 67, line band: 61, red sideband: 57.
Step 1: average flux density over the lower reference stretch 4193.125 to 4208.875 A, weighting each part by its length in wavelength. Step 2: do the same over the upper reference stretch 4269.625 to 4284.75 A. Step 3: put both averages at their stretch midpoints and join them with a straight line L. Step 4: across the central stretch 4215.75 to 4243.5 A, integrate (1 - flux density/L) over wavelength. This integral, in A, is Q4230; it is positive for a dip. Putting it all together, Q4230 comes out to 0.7 A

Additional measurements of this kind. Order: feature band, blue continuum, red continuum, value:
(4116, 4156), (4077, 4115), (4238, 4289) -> 1.5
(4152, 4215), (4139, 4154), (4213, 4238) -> -4.8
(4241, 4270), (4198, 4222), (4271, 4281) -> -2.1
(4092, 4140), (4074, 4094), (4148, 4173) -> 0.4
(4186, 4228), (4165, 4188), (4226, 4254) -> -0.4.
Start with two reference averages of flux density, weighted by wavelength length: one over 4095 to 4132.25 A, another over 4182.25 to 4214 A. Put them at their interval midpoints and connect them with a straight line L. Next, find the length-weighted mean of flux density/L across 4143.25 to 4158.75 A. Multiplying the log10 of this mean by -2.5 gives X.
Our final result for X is 0.064 mag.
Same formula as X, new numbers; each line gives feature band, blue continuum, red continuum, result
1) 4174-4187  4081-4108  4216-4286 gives 0.01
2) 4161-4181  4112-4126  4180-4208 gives -0.02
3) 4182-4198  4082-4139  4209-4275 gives -0.01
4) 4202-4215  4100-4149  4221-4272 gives -0.13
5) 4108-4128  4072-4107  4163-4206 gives -0.06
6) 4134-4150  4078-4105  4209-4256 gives 0.05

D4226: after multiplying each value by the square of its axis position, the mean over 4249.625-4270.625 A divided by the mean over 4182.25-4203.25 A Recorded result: 1.0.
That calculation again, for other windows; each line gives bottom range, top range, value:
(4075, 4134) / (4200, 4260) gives 0.97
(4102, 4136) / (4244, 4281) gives 0.96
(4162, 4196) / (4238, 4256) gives 0.98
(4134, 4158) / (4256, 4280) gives 1.01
